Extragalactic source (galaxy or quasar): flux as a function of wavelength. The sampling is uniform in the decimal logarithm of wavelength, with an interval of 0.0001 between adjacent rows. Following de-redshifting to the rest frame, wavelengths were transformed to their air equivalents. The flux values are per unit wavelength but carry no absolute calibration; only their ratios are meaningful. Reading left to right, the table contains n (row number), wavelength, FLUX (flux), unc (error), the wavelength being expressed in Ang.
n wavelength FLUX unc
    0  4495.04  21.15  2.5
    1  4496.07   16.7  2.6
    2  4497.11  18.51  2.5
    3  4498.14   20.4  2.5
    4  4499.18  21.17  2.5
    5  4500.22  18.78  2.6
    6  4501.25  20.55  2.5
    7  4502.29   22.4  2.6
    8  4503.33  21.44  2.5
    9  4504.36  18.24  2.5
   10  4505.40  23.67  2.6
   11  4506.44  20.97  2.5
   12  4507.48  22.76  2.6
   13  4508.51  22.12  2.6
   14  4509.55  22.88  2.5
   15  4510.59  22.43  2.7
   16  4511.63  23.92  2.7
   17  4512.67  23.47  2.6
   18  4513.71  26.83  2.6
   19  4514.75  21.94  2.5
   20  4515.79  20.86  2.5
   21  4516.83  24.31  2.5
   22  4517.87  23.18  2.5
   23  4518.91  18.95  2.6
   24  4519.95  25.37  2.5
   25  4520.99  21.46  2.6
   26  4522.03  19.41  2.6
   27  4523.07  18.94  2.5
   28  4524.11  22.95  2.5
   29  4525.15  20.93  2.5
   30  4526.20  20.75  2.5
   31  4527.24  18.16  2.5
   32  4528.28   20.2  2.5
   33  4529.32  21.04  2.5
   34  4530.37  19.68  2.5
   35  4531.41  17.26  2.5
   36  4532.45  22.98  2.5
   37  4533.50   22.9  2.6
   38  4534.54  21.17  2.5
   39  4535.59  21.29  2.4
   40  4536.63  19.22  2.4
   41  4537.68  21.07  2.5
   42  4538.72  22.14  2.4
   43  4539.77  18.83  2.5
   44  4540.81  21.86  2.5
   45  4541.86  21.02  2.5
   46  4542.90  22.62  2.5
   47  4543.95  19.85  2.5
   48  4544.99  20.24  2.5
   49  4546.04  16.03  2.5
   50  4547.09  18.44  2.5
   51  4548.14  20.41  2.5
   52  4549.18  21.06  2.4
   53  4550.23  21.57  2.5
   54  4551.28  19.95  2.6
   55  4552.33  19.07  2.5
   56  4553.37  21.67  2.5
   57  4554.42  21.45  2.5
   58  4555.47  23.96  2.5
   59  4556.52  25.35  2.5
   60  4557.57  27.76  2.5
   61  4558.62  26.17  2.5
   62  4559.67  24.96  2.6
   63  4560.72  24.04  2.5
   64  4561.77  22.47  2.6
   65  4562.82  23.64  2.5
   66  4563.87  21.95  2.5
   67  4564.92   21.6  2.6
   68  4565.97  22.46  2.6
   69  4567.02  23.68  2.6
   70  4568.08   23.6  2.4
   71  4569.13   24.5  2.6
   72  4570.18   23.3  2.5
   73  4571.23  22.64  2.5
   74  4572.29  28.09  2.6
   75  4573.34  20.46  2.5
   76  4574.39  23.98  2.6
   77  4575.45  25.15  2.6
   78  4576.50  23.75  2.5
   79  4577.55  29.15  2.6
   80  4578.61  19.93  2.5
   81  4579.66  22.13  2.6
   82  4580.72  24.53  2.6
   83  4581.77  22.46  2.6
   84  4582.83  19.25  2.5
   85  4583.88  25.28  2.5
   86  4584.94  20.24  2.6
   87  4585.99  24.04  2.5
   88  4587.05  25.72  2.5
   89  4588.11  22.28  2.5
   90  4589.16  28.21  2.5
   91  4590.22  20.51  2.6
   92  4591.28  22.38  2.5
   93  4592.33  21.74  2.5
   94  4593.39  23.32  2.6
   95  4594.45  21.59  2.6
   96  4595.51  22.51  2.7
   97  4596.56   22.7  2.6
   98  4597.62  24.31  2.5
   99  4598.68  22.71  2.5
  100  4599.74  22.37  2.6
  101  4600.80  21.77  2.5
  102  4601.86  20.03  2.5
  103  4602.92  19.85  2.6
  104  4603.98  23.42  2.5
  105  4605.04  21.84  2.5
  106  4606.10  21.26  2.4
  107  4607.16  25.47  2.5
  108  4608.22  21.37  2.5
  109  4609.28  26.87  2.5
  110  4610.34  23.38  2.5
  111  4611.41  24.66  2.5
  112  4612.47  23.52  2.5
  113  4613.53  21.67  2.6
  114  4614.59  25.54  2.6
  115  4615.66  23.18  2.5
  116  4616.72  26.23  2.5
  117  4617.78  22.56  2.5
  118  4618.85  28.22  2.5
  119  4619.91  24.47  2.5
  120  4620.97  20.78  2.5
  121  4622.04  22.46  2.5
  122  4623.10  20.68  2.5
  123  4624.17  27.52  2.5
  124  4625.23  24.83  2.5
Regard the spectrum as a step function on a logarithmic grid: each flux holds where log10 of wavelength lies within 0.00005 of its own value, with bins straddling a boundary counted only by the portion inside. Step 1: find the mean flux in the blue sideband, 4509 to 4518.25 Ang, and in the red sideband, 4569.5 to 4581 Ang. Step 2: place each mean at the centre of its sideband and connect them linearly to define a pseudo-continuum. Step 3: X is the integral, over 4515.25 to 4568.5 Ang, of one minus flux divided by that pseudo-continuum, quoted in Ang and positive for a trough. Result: 4.5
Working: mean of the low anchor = 23.3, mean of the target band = 21.6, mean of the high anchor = 23.9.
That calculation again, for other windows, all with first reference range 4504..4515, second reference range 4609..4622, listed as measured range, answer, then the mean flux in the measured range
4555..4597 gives 0.1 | 23.5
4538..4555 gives 2.1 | 20.4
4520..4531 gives 1.2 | 20.5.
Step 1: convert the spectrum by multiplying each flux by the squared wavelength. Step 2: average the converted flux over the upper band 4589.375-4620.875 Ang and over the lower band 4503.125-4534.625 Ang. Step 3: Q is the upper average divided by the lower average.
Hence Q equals 1.1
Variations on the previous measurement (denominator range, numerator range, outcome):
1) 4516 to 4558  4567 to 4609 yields 1.12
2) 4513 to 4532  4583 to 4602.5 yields 1.11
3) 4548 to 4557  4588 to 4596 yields 1.07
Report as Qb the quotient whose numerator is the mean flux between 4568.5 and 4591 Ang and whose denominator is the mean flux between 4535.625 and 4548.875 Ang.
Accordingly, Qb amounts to 1.17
